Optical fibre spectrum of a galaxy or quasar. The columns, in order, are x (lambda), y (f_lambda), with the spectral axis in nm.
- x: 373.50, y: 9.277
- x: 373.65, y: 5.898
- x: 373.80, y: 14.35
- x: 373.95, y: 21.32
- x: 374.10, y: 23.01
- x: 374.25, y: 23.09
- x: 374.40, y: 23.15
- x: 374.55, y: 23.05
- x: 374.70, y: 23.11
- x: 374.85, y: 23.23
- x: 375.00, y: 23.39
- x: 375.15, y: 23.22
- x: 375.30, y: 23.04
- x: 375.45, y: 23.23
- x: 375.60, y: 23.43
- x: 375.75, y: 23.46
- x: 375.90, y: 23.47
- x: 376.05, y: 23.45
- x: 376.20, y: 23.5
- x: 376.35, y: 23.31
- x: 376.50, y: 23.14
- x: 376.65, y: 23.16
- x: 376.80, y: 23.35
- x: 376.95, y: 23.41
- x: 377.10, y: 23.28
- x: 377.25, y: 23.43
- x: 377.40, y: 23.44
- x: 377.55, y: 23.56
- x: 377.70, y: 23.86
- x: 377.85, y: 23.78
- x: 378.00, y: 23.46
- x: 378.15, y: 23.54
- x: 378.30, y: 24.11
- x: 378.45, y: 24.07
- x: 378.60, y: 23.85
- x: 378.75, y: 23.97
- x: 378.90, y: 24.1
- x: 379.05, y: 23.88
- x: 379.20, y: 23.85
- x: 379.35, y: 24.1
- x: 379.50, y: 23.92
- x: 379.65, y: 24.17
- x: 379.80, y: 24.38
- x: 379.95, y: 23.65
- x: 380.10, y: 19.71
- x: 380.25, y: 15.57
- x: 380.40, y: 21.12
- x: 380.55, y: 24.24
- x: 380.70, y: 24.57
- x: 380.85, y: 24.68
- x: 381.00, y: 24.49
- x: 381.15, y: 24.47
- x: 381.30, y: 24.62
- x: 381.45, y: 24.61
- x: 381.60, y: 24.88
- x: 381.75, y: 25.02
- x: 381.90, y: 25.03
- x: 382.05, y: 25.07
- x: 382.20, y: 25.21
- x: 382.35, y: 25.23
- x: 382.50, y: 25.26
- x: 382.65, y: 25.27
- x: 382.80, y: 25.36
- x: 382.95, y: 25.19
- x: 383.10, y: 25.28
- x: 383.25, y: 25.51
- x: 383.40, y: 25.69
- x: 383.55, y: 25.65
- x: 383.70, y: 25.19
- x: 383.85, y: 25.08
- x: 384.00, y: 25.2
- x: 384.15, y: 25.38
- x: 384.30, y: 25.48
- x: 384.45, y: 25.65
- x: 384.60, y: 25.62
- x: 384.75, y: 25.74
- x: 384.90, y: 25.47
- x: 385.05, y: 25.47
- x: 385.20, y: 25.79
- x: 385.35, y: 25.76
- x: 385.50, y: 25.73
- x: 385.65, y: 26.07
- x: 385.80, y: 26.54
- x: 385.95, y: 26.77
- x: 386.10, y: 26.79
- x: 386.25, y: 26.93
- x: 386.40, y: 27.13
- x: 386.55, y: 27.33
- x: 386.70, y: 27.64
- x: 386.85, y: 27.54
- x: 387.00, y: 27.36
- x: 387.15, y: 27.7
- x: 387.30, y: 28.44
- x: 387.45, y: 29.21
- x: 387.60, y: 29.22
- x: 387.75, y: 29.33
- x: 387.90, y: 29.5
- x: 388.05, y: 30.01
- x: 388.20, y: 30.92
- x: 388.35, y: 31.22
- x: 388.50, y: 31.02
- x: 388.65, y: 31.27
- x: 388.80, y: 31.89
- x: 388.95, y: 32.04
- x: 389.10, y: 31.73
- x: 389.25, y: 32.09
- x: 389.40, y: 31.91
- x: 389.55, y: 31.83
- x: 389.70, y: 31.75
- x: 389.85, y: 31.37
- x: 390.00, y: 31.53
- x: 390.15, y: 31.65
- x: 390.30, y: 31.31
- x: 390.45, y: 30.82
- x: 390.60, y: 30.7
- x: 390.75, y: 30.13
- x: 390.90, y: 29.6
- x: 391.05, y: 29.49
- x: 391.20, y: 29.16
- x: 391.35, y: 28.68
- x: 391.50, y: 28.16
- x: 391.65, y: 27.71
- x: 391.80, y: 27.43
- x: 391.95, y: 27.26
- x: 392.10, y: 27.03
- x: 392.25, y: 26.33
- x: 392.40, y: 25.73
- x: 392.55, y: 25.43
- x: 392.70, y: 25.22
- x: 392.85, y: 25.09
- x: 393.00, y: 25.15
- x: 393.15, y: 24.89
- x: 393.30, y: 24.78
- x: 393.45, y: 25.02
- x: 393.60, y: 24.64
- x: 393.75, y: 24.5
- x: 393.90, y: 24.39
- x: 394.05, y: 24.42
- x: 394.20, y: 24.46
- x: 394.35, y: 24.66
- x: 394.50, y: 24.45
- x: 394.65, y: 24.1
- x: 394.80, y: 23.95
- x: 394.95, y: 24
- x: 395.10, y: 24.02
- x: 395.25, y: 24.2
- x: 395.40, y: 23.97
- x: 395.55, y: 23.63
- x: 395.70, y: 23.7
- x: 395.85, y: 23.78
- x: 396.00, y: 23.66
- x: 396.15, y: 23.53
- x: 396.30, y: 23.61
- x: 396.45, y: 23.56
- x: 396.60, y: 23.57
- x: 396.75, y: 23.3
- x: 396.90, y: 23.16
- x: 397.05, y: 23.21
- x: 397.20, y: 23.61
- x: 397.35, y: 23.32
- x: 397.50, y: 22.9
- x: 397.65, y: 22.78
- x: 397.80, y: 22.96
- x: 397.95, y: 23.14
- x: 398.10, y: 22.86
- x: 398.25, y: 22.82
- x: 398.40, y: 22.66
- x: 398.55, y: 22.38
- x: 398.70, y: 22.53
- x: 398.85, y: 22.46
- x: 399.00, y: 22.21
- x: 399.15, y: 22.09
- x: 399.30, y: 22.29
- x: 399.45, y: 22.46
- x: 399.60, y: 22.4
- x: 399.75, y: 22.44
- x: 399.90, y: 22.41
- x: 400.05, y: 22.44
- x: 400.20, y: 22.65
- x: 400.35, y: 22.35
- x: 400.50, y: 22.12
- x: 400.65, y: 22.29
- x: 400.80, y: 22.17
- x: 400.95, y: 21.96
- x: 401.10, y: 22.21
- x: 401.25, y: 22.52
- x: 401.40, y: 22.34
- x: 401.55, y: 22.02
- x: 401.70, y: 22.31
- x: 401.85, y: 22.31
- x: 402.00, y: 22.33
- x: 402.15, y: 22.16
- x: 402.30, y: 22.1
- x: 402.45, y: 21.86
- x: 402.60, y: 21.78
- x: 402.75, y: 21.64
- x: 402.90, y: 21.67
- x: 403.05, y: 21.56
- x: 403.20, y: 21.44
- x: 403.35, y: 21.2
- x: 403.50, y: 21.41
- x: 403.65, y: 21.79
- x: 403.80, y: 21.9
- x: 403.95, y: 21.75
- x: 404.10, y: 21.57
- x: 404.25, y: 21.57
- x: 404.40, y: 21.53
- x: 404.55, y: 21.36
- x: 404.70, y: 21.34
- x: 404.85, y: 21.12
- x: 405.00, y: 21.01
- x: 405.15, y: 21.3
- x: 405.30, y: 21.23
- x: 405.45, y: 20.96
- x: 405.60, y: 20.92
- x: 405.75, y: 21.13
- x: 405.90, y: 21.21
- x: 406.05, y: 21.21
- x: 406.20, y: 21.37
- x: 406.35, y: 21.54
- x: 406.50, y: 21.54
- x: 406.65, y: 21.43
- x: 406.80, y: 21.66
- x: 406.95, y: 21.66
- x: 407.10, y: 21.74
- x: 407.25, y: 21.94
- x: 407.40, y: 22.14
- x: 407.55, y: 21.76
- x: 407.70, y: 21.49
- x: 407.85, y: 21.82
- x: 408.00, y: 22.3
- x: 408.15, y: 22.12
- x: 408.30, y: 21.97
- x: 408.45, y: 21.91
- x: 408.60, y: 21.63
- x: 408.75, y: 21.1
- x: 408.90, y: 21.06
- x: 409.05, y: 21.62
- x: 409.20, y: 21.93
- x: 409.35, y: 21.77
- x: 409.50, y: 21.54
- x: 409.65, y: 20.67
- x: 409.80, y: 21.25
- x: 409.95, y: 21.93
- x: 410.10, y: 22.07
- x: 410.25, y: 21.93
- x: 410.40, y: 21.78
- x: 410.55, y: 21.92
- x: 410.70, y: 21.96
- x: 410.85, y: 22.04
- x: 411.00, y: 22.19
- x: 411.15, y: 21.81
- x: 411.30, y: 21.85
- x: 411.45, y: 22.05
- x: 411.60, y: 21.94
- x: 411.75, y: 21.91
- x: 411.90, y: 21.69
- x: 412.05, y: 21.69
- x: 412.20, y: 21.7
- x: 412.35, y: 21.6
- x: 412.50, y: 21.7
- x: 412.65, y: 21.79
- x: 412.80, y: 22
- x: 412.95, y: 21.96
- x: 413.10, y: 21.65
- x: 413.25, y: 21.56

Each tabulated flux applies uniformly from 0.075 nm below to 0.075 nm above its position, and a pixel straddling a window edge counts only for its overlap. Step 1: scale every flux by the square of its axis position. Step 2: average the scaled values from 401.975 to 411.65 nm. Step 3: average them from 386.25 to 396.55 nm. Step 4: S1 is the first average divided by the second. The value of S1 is 0.85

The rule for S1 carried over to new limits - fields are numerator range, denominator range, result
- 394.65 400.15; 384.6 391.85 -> 0.84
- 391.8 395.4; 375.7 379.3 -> 1.15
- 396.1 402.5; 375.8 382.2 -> 1.06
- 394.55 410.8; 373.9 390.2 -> 0.96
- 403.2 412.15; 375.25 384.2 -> 1.04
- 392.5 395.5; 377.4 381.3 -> 1.13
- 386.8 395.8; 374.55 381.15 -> 1.28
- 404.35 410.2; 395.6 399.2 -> 0.98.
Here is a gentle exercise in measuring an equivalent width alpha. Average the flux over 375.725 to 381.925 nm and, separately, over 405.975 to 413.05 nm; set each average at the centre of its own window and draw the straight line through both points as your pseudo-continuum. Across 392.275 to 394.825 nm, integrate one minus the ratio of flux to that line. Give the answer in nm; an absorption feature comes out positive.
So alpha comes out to -0.24 nm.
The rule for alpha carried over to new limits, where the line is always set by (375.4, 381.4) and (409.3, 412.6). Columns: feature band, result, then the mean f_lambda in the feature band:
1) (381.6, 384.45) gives -0.257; 25.3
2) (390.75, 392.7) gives -0.422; 27.7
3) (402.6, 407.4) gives 0.134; 21.5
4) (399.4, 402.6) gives 0.002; 22.3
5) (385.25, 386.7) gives -0.224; 26.6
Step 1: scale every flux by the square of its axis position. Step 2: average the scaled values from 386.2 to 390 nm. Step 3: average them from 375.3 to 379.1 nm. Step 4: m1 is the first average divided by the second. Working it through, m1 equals 1.34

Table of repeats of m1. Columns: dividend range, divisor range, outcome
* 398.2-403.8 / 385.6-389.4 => 0.81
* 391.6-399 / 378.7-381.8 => 1.11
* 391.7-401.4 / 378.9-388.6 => 0.98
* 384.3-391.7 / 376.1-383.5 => 1.26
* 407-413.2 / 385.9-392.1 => 0.82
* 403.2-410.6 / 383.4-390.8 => 0.84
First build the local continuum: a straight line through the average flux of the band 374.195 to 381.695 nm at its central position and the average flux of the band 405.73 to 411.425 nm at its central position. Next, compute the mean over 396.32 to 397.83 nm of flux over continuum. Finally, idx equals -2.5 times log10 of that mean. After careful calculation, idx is -0.04 mag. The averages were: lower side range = 23.4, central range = 23.3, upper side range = 21.7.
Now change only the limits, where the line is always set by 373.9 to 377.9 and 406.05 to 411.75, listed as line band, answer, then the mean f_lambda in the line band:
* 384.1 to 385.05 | -0.121 mag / 25.6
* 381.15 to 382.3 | -0.086 mag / 24.9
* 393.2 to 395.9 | -0.087 mag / 24.3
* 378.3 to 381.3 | -0.013 mag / 23.4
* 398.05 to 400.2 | -0.013 mag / 22.5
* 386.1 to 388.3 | -0.242 mag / 28.4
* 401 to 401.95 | -0.010 mag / 22.3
